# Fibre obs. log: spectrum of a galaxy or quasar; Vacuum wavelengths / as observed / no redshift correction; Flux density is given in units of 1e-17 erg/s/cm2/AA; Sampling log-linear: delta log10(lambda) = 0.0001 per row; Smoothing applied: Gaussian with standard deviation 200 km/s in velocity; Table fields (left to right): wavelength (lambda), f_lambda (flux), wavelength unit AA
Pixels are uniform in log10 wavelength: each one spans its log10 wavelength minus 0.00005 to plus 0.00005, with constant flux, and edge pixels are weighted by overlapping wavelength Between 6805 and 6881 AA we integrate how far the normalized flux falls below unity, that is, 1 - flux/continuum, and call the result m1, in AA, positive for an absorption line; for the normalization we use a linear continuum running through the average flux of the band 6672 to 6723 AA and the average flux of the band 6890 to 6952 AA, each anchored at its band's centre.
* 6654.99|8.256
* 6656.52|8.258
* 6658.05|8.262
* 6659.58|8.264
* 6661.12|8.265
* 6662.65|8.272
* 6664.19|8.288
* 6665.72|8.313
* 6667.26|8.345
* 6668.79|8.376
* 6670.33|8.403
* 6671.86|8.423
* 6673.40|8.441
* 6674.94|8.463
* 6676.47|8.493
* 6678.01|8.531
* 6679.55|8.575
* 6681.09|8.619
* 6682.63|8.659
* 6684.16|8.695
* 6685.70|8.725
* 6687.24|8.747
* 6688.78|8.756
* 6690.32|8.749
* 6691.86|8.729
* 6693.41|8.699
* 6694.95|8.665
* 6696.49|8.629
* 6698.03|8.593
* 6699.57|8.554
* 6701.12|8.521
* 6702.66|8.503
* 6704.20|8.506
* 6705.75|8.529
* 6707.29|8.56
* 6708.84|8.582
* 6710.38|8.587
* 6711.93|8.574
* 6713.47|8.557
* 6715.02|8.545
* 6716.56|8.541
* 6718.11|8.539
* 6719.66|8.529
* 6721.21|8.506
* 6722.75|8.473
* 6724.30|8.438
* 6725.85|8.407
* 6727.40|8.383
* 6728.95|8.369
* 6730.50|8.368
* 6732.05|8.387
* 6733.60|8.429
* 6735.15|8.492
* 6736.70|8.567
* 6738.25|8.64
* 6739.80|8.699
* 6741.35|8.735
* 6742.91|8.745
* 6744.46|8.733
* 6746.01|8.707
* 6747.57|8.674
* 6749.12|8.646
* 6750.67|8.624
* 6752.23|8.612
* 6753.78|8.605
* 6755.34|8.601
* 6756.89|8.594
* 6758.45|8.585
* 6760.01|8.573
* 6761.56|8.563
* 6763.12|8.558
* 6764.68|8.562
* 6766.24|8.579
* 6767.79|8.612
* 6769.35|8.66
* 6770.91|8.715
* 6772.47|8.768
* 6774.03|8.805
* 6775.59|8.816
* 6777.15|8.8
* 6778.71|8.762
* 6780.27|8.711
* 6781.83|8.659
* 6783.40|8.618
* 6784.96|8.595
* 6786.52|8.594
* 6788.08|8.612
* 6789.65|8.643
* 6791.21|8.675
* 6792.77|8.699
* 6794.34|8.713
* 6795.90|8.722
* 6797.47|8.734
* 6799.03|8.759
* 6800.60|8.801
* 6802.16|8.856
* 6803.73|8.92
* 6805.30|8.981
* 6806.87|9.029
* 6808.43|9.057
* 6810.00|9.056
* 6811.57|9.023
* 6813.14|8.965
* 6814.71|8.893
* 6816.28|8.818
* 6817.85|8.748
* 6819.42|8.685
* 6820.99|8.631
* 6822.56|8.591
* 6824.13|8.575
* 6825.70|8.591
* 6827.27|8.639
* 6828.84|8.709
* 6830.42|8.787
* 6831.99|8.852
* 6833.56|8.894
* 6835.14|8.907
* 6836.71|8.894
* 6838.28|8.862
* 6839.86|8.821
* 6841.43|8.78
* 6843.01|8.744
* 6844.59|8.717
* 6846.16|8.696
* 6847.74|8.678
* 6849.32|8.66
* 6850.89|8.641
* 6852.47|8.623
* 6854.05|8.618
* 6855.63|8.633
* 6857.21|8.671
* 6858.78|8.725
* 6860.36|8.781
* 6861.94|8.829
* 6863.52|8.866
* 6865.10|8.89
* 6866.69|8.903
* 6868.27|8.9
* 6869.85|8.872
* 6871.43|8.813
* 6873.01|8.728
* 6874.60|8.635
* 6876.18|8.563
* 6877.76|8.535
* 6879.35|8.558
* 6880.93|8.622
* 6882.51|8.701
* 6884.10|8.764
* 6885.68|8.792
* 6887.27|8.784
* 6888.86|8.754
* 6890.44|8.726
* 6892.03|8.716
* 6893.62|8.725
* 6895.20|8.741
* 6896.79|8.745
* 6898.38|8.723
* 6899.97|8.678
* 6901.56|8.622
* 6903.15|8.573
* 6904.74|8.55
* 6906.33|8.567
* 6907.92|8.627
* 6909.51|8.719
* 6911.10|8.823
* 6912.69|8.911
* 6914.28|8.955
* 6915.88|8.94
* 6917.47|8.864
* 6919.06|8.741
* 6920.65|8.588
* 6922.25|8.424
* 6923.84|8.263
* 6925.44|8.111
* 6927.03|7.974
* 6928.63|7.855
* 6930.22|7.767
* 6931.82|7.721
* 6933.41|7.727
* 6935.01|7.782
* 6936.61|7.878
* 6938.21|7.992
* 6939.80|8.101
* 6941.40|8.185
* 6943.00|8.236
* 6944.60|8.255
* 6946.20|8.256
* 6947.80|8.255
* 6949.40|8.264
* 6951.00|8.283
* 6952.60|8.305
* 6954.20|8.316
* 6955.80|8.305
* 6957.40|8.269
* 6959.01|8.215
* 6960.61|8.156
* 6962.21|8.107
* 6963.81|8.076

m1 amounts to -2.7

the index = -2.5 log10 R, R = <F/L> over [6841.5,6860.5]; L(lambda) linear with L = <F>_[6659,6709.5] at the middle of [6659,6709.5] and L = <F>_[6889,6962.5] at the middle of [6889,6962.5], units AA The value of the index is -0.03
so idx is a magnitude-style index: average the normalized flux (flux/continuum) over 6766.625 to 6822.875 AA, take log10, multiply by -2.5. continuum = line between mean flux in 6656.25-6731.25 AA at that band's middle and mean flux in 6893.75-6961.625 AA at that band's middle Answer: -0.04 mag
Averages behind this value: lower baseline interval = 8.51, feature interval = 8.77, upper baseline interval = 8.37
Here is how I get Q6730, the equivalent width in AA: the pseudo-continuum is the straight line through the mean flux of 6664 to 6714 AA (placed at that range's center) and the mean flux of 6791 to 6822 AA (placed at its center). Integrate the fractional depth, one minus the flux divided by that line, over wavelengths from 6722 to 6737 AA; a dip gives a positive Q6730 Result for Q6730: 0.40 AA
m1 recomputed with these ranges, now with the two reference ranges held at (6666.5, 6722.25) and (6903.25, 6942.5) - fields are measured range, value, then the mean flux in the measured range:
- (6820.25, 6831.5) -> -0.3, 8.65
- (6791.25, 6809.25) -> -0.8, 8.84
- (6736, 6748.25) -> -0.2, 8.69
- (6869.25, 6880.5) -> -0.4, 8.67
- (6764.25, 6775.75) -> -0.3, 8.69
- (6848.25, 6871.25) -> -1.0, 8.76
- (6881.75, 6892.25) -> -0.5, 8.75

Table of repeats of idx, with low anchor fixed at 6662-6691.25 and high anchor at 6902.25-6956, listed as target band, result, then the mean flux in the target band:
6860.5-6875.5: -0.06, 8.82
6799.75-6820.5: -0.06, 8.9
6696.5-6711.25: -0.01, 8.55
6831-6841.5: -0.06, 8.87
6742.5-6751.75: -0.03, 8.69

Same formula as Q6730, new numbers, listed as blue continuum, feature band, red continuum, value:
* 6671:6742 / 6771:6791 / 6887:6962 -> -0.5 AA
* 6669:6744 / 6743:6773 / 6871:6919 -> -0.1 AA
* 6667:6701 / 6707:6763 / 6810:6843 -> 0.6 AA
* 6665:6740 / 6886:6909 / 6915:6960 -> -1.2 AA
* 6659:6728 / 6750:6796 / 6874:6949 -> -0.8 AA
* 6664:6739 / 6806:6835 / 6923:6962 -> -1.7 AA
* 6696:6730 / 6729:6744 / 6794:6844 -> 0.0 AA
